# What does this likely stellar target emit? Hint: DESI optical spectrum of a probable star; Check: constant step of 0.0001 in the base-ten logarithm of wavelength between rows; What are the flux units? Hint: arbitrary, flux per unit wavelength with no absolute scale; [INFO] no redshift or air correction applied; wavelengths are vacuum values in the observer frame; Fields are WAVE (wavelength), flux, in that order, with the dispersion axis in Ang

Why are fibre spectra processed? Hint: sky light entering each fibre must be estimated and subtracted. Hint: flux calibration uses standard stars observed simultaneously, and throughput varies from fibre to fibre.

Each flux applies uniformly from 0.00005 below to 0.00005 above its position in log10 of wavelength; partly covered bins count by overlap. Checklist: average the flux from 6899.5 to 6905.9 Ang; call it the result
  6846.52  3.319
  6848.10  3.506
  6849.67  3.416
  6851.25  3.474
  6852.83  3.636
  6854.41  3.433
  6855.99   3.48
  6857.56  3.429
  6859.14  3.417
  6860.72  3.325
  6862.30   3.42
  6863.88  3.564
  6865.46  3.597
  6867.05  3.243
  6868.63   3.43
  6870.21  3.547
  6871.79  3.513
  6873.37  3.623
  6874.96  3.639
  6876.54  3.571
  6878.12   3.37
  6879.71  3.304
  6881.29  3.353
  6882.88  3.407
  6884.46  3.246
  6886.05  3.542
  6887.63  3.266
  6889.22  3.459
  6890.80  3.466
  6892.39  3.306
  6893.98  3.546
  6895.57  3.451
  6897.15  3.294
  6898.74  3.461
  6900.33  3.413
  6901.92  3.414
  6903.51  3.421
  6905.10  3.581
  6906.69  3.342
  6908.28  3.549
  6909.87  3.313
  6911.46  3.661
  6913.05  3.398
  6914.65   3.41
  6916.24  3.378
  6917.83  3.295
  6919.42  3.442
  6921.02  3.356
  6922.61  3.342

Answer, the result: 3.46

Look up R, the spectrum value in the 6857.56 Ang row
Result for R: 3.429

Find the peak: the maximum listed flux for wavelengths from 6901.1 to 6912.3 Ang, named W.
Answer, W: 3.661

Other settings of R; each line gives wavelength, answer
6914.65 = 3.41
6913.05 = 3.398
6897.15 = 3.294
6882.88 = 3.407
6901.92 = 3.414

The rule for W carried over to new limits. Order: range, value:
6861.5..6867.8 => 3.597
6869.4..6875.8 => 3.639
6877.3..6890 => 3.542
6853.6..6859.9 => 3.48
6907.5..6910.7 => 3.549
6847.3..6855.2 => 3.636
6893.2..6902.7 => 3.546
